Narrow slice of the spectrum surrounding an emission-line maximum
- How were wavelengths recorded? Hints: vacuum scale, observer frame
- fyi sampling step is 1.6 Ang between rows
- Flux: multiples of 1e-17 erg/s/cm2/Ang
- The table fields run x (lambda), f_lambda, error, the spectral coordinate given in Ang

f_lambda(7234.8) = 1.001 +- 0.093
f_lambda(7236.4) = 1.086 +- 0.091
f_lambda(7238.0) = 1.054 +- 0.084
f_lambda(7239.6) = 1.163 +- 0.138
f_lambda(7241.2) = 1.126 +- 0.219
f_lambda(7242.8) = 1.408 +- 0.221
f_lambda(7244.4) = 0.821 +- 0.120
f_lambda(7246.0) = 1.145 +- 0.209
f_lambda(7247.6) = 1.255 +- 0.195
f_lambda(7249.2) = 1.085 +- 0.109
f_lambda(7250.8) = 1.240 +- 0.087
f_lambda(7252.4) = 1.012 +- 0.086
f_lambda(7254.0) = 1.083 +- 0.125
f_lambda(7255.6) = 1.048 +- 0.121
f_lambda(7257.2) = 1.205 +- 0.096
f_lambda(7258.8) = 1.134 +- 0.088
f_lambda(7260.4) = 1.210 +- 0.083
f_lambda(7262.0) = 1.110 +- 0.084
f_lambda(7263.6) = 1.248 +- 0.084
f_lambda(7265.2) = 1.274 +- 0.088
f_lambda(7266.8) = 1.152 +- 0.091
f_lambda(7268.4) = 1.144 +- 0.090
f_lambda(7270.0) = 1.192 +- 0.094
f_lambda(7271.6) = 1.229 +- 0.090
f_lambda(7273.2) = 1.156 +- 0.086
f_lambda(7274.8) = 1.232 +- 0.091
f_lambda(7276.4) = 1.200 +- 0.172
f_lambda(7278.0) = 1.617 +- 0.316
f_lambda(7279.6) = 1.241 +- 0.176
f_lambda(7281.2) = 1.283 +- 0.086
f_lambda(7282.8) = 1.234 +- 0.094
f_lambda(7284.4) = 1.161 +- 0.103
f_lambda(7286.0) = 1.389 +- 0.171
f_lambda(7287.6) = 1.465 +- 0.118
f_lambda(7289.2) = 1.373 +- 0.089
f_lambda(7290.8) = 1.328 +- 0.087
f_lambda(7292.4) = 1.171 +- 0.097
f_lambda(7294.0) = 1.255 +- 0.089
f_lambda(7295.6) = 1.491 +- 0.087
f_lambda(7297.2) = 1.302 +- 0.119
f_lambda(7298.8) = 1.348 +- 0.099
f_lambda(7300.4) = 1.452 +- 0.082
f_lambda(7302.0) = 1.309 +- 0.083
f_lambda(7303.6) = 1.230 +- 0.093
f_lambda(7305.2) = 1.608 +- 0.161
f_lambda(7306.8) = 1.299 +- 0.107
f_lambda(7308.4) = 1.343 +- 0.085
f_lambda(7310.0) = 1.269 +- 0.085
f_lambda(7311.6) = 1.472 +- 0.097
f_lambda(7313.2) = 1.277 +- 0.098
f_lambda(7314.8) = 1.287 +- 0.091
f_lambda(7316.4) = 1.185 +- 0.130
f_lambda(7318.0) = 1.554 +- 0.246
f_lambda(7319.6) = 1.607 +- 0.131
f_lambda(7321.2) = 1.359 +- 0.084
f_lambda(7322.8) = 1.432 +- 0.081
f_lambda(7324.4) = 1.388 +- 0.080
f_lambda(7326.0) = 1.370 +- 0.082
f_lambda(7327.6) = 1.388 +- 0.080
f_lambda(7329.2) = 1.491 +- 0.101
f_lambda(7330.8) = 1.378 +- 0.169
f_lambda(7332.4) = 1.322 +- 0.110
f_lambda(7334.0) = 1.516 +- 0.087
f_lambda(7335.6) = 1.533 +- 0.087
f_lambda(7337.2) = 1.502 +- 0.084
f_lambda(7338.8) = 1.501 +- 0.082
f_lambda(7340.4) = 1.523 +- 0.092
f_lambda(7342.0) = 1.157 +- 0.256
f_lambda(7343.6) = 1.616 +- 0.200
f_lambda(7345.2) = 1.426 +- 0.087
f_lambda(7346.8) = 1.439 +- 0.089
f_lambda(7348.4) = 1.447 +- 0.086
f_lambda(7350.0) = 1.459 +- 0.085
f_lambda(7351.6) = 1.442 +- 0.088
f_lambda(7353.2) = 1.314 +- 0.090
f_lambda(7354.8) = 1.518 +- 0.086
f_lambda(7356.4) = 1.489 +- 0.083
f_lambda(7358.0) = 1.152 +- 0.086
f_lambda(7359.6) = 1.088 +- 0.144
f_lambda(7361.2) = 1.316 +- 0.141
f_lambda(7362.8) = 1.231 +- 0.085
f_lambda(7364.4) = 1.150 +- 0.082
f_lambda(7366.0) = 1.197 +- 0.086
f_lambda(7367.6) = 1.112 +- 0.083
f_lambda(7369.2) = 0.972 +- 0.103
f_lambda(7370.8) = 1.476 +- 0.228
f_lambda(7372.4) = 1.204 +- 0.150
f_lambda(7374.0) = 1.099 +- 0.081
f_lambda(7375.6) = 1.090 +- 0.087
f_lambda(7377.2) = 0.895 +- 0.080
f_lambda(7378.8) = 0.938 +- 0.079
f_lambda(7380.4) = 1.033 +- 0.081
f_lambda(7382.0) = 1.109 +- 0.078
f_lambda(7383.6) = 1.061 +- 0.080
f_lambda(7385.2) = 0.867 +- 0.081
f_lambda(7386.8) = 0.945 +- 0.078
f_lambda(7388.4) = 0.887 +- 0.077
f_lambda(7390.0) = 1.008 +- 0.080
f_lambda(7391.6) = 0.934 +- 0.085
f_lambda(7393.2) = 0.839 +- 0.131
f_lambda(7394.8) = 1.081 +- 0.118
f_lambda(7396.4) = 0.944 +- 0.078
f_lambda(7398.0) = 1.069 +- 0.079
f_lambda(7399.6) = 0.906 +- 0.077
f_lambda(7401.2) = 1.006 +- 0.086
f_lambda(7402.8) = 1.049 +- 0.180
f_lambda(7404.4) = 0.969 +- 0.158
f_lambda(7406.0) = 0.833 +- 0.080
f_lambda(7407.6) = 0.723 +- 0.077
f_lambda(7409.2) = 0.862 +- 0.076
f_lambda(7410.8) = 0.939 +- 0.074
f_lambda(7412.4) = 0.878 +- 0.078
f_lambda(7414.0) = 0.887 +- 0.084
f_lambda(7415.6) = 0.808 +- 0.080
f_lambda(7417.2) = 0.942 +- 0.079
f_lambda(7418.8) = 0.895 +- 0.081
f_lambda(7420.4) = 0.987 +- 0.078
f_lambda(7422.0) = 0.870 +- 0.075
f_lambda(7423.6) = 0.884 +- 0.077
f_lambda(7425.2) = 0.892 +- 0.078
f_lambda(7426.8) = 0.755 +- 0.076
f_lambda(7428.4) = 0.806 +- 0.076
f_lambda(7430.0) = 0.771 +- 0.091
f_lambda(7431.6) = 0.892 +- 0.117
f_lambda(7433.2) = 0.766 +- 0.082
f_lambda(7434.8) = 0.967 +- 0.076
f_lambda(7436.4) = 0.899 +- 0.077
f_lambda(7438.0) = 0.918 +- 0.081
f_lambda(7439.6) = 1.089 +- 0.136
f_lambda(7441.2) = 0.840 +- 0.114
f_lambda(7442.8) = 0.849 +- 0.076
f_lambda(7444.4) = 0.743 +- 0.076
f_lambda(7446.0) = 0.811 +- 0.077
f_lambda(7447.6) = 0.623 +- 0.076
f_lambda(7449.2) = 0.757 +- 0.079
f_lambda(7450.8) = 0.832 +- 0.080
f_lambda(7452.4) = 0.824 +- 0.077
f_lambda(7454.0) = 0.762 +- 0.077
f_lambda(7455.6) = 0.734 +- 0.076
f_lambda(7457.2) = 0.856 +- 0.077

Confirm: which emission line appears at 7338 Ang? C III] 1909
